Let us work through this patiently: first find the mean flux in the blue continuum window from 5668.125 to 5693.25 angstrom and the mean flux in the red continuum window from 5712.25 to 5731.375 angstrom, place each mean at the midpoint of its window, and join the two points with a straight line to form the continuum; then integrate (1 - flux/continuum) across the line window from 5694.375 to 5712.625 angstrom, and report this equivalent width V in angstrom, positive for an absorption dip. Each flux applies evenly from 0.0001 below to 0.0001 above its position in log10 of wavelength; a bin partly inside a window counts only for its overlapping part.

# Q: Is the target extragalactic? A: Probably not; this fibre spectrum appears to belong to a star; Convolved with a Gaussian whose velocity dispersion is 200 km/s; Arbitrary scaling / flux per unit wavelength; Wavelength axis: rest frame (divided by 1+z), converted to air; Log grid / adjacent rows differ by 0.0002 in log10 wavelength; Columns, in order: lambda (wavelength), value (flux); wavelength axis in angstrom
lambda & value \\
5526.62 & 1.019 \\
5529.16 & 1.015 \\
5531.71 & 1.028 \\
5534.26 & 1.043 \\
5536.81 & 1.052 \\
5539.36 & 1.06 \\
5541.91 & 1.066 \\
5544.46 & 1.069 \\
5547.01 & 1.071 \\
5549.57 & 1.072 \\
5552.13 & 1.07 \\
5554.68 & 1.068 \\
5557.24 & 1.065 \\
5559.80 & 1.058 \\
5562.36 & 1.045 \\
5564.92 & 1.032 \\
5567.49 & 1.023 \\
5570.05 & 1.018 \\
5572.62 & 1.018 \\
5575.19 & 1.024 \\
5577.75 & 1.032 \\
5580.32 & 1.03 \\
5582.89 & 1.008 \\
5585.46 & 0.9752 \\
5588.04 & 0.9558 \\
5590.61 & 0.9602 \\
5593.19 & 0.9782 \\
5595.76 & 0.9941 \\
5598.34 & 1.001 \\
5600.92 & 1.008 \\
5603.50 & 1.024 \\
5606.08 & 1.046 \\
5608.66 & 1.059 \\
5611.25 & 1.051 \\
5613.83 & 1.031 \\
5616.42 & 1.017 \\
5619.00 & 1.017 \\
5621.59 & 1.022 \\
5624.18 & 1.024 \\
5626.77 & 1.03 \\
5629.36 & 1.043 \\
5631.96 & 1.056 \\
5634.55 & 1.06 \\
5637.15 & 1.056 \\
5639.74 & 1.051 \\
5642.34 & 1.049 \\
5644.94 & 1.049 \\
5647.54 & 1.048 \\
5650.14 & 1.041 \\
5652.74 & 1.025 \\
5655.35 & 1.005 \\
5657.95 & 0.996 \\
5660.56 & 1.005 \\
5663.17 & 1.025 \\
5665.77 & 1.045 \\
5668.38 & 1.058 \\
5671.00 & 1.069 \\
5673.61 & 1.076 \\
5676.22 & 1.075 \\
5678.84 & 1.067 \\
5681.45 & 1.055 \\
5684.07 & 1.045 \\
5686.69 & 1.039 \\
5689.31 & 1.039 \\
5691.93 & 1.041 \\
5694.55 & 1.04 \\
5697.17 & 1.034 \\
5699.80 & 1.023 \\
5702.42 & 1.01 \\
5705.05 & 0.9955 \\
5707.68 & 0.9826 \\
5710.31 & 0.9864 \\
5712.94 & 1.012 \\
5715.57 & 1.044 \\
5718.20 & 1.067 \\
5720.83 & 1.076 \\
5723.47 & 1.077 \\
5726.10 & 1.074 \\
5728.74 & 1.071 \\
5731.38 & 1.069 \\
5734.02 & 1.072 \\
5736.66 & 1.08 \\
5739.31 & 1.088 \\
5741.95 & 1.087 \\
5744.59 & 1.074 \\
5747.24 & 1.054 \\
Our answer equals 0.88 angstrom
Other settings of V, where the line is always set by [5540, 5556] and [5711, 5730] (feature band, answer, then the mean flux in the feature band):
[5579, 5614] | 1.9 angstrom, 1.01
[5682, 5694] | 0.2 angstrom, 1.04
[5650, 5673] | 0.7 angstrom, 1.03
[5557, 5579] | 0.7 angstrom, 1.03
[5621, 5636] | 0.3 angstrom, 1.04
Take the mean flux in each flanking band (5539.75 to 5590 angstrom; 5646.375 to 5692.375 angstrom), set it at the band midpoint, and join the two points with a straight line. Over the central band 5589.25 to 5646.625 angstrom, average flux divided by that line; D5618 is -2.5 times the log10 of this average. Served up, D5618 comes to 0.01 mag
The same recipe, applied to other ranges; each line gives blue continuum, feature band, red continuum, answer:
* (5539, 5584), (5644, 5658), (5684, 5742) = 0.016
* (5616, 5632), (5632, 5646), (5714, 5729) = -0.020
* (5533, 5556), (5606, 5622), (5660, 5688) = 0.024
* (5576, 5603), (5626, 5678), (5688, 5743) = -0.024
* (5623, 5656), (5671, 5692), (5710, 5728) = -0.009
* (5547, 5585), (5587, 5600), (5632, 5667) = 0.064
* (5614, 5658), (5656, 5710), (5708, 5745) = 0.014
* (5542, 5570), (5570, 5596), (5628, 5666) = 0.055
